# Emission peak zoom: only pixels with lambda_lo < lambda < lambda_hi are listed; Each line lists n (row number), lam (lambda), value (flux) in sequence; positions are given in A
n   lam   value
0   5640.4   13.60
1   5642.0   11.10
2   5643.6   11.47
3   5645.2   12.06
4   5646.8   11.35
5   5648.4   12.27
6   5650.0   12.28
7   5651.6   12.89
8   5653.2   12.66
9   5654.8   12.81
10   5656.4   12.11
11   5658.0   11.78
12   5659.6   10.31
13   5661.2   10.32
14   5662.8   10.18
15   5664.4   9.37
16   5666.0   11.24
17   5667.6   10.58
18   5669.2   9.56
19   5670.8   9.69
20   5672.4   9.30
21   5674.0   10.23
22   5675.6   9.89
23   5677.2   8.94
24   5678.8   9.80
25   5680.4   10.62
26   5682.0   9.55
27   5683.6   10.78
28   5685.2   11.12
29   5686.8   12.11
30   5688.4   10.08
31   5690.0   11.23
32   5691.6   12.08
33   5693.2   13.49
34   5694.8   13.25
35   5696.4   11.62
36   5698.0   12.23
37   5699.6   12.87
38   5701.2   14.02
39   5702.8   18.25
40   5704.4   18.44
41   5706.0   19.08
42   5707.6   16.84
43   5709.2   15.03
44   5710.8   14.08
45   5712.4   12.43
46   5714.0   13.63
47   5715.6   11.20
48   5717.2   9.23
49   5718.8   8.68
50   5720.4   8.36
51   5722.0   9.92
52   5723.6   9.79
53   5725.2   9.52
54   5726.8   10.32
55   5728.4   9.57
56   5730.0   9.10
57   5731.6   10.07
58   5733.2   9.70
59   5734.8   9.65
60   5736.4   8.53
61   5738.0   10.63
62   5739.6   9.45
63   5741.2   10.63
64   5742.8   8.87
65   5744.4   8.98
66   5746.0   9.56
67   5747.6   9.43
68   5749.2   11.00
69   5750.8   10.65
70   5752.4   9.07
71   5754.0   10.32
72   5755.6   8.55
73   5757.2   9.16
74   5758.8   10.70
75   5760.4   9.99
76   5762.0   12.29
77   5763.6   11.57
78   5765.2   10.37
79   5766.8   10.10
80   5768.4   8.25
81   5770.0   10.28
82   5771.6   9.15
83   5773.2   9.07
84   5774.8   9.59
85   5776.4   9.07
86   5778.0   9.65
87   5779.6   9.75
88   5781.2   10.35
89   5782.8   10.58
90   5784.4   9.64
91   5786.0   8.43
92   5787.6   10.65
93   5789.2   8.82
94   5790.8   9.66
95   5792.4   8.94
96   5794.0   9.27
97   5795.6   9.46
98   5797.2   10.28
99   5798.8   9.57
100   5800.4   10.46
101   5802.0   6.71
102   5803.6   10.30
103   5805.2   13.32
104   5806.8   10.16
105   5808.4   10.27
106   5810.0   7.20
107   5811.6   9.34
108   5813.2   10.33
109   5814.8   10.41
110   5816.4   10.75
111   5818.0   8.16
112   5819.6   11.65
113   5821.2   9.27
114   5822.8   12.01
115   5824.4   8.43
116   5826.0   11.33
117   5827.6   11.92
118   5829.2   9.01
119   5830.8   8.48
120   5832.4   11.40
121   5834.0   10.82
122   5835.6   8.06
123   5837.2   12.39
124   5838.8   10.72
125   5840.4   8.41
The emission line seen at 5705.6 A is [O III] 5007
